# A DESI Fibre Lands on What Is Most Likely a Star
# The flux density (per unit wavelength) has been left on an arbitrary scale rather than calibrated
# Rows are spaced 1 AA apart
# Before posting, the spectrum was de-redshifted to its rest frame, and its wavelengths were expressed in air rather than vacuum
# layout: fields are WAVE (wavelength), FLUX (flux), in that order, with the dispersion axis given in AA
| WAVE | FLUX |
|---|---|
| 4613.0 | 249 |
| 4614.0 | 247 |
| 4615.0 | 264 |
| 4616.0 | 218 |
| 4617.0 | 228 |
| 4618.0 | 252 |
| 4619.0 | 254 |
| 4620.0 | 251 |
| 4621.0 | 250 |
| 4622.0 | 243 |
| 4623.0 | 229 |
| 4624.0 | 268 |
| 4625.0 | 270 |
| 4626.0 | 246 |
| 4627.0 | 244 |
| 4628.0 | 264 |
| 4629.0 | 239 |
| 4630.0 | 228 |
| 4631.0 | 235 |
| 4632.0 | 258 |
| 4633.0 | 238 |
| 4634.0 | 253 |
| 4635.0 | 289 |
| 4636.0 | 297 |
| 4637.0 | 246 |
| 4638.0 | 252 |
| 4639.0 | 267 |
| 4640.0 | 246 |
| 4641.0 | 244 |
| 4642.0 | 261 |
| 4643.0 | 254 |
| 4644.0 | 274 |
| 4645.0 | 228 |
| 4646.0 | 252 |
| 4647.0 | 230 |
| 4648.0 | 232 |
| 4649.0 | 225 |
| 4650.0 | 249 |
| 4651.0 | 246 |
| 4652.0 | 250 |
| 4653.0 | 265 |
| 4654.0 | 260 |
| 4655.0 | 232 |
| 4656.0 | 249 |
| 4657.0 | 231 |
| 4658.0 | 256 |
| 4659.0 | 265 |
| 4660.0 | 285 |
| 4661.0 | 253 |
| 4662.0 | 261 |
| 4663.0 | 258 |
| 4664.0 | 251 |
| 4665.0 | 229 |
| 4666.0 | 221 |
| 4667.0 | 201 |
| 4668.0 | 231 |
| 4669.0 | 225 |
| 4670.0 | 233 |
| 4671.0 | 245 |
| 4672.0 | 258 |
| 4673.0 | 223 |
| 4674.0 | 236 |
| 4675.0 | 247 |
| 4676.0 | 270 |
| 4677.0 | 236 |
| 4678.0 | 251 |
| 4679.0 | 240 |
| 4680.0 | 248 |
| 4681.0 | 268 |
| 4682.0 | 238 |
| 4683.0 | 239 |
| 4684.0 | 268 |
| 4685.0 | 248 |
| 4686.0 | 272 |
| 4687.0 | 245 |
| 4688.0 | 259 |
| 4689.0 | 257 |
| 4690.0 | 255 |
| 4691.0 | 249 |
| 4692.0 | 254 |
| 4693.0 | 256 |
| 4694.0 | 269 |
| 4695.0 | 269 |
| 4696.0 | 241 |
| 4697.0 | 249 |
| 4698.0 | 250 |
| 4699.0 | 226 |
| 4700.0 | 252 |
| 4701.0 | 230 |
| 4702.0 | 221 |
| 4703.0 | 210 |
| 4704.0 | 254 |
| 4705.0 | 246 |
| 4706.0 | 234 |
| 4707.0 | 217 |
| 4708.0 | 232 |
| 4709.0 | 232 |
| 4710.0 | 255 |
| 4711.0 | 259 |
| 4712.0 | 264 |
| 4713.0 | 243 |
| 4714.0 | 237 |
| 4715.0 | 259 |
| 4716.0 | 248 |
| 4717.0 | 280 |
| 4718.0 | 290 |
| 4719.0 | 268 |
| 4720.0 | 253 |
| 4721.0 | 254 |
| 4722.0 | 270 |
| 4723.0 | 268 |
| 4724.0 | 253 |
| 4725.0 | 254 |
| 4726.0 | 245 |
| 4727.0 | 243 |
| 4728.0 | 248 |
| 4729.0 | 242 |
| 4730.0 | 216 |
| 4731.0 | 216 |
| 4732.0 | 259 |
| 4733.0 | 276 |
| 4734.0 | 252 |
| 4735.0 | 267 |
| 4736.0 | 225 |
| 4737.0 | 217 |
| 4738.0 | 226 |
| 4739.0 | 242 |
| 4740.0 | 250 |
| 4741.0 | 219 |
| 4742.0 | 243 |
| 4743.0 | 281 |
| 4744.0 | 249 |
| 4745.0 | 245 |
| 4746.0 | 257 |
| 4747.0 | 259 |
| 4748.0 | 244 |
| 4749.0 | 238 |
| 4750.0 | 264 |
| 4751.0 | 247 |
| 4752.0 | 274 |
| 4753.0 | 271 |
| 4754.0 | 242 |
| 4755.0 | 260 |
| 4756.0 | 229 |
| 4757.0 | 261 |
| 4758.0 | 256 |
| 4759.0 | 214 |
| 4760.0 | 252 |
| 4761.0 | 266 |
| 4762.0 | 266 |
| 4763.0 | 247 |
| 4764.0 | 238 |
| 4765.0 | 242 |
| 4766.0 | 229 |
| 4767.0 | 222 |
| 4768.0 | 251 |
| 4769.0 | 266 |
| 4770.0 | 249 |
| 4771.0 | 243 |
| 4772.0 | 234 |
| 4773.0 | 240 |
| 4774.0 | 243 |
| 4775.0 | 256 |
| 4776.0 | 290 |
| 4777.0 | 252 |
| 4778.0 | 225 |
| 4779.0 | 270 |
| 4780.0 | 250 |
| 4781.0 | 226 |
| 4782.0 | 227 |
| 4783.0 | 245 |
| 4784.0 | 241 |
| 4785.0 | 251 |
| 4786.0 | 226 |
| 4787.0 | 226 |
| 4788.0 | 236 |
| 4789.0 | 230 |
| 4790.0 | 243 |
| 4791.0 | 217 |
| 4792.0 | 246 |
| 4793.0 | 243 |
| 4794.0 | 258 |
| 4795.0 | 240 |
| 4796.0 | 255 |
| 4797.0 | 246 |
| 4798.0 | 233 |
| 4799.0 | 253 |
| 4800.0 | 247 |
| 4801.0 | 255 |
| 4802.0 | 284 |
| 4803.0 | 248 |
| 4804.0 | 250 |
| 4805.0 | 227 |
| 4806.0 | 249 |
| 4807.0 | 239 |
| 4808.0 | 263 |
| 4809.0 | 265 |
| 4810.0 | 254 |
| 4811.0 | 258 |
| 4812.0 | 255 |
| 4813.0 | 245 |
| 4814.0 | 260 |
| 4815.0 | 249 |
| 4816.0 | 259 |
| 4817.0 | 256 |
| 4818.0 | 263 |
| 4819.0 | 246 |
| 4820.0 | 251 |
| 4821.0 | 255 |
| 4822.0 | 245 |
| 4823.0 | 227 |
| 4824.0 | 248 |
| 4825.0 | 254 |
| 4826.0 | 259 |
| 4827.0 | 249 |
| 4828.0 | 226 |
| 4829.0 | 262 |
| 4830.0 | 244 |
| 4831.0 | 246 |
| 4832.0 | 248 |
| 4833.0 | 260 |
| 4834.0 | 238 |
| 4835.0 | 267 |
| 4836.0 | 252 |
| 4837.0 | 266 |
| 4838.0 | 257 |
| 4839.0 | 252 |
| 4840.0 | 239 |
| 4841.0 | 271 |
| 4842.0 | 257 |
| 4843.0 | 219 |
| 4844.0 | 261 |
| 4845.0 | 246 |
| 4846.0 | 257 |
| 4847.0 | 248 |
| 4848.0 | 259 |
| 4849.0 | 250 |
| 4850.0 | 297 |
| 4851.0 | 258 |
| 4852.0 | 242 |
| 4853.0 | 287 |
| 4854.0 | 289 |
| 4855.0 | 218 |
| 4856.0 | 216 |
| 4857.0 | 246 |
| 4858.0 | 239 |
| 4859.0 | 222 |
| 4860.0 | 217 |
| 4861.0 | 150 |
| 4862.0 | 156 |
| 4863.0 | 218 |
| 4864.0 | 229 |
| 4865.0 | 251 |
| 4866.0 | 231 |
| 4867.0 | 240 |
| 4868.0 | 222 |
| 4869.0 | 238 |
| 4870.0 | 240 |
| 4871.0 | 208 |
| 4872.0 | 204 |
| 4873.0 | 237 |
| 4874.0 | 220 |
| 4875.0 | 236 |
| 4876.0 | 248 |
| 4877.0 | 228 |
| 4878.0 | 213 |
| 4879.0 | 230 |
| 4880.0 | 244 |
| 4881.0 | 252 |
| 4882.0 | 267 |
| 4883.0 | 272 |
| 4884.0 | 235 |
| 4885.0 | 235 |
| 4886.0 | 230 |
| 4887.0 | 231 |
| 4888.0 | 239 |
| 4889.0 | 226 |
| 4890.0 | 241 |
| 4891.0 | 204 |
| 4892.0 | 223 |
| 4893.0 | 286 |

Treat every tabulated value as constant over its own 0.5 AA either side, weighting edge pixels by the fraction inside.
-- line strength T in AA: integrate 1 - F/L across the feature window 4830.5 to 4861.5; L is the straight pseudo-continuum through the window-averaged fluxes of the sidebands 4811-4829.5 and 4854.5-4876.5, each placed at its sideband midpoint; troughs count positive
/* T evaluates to -1.7 AA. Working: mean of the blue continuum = 251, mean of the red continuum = 222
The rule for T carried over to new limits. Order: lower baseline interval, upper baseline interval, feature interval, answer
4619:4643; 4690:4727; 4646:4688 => 0.9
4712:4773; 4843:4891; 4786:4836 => -1.3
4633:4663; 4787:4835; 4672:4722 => 0.5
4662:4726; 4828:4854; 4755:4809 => 1.5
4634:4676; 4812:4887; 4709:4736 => -0.8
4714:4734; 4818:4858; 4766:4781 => 0.3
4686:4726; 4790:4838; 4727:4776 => 0.7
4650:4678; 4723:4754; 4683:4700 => -0.5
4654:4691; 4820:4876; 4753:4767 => -0.1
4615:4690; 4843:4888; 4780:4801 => 0.1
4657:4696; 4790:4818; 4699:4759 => 0.4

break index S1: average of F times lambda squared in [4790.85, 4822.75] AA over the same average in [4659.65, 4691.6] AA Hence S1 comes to 1.07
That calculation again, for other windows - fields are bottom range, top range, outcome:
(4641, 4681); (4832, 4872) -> 1.06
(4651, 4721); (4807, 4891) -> 1.05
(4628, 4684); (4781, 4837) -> 1.07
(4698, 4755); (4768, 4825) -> 1.03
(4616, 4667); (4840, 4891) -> 1.04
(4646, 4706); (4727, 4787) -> 1.04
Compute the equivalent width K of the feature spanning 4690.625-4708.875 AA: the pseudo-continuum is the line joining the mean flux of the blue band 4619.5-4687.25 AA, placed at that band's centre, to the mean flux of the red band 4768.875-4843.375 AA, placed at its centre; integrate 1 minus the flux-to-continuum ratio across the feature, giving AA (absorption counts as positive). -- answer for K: 0.5 AA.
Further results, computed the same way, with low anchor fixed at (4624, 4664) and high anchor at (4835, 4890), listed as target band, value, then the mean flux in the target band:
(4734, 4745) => 0.2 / 242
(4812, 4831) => -0.7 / 250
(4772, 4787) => 0.0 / 245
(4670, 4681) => 0.2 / 246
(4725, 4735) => 0.1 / 246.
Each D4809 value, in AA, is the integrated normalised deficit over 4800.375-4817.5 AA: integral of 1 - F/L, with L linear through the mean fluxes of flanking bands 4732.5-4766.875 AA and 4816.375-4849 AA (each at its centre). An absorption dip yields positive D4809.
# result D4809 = -0.25 AA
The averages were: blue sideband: 248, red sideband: 251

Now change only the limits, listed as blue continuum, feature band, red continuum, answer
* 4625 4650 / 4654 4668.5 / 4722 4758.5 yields 0.3 AA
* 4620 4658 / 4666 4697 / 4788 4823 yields 0.3 AA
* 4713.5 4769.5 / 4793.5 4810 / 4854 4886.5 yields -0.7 AA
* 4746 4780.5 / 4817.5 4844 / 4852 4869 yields -1.8 AA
